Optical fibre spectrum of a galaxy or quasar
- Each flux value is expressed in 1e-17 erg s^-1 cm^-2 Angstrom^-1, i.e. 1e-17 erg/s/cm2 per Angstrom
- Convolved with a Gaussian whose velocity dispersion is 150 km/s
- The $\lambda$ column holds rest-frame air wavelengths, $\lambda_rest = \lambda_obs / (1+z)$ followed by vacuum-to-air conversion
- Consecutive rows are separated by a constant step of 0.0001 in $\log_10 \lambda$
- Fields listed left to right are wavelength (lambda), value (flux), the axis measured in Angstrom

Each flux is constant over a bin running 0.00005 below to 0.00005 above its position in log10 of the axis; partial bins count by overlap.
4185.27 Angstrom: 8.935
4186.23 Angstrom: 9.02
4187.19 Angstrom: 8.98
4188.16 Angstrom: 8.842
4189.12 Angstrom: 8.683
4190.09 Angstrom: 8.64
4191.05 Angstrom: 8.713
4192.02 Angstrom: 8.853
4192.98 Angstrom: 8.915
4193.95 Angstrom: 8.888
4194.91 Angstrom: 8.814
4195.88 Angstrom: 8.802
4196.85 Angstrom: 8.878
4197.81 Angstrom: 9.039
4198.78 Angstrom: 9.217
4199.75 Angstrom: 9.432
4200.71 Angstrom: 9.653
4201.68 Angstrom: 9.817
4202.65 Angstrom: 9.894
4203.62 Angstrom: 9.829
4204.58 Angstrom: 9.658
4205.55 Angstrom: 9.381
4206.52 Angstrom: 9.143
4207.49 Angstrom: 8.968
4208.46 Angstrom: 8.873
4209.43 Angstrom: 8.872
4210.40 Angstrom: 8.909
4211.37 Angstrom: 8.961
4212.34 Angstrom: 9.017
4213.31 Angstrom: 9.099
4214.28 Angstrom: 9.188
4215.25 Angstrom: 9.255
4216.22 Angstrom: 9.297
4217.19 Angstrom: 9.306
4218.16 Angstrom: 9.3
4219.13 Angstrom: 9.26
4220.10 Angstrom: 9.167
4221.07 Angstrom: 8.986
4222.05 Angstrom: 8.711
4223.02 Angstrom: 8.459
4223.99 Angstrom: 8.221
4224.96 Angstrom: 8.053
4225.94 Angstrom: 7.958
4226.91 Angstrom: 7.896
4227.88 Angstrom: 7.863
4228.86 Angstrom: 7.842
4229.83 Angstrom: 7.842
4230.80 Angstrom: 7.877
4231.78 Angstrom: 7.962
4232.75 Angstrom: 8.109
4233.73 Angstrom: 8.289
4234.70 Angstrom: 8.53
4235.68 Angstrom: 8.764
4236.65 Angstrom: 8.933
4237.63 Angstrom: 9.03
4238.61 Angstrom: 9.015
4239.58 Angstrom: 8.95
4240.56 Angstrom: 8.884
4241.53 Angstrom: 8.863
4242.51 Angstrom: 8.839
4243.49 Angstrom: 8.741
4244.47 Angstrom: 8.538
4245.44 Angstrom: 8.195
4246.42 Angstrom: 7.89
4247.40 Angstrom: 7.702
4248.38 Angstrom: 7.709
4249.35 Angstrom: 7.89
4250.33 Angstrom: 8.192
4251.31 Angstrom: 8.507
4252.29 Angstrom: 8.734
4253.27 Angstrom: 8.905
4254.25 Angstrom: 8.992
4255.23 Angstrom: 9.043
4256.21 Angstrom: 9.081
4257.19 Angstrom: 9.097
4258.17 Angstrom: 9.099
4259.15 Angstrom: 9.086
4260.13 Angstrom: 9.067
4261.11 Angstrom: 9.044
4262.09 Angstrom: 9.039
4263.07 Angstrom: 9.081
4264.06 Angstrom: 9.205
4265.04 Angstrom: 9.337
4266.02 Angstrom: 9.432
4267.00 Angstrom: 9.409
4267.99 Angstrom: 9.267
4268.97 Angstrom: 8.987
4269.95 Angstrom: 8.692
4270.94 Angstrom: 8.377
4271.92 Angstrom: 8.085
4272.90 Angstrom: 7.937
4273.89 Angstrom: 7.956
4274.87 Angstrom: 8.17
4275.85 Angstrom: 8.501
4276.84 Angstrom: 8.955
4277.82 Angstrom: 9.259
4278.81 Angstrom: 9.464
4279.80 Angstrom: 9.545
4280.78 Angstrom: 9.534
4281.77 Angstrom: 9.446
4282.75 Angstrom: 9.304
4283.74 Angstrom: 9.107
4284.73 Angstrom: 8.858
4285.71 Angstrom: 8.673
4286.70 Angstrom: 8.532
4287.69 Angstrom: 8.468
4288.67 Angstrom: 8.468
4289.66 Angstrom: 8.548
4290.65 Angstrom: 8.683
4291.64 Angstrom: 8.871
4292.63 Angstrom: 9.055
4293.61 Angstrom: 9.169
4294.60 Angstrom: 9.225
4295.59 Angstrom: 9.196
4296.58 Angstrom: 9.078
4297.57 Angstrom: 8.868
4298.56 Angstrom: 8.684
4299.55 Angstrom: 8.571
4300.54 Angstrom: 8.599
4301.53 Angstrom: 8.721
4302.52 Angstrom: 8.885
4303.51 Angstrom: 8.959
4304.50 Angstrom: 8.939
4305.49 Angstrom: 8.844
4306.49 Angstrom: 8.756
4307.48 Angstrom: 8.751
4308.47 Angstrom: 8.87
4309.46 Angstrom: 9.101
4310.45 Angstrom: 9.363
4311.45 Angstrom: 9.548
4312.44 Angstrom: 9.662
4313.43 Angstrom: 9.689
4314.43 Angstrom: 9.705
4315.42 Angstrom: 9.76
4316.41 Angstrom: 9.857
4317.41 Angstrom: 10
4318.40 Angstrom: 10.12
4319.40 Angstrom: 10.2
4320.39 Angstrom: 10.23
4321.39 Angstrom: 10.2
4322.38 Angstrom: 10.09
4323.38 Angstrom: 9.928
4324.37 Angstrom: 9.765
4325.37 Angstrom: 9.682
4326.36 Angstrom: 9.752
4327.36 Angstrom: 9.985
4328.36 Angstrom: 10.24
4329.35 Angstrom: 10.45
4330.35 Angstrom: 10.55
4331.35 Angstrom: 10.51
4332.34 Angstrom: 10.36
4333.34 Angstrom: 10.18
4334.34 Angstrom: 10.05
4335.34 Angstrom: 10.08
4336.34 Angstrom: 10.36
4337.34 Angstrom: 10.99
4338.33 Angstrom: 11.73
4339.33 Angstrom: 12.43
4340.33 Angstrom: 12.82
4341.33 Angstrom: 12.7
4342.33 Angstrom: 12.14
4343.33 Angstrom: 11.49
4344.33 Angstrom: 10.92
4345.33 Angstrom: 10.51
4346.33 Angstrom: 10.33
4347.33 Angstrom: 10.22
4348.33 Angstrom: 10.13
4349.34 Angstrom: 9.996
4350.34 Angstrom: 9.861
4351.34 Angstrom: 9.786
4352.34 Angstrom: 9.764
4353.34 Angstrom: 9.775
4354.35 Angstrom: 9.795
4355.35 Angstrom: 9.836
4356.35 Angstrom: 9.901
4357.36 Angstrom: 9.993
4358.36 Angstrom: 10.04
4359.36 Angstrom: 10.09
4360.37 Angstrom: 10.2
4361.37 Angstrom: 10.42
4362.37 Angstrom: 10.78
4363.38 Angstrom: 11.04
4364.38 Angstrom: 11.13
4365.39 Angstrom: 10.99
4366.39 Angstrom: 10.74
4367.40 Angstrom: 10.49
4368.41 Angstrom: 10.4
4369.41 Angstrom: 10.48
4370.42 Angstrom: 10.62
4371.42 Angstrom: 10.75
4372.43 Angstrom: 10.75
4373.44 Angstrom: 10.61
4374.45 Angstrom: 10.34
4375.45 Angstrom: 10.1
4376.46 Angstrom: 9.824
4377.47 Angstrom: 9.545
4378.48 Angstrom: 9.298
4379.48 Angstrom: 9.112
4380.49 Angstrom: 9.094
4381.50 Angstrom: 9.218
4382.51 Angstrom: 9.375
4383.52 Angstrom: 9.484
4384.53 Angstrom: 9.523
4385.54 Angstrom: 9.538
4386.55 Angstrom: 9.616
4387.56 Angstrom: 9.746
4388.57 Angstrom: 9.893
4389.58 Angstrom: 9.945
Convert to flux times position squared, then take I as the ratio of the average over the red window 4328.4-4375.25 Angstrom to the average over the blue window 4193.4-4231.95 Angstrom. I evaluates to 1.3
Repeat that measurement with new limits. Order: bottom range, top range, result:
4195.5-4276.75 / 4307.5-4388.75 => 1.22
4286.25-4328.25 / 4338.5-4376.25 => 1.17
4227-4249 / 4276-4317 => 1.11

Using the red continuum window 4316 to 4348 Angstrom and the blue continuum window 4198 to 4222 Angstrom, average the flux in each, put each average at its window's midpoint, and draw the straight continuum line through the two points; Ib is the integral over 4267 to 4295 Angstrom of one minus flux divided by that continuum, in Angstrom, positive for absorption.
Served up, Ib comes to 3.34 Angstrom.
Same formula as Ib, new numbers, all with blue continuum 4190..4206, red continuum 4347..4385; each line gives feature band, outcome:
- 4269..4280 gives 1.1 Angstrom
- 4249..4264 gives 1.0 Angstrom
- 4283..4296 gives 1.1 Angstrom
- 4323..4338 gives -0.5 Angstrom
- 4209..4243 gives 2.5 Angstrom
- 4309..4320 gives 0.1 Angstrom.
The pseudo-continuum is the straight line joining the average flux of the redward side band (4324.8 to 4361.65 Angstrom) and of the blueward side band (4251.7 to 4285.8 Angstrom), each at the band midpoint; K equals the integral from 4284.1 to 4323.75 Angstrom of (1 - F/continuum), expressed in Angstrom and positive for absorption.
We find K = 2.0 Angstrom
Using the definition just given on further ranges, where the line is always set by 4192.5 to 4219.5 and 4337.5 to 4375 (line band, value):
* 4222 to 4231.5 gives 1.4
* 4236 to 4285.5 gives 4.6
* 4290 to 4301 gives 1.3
